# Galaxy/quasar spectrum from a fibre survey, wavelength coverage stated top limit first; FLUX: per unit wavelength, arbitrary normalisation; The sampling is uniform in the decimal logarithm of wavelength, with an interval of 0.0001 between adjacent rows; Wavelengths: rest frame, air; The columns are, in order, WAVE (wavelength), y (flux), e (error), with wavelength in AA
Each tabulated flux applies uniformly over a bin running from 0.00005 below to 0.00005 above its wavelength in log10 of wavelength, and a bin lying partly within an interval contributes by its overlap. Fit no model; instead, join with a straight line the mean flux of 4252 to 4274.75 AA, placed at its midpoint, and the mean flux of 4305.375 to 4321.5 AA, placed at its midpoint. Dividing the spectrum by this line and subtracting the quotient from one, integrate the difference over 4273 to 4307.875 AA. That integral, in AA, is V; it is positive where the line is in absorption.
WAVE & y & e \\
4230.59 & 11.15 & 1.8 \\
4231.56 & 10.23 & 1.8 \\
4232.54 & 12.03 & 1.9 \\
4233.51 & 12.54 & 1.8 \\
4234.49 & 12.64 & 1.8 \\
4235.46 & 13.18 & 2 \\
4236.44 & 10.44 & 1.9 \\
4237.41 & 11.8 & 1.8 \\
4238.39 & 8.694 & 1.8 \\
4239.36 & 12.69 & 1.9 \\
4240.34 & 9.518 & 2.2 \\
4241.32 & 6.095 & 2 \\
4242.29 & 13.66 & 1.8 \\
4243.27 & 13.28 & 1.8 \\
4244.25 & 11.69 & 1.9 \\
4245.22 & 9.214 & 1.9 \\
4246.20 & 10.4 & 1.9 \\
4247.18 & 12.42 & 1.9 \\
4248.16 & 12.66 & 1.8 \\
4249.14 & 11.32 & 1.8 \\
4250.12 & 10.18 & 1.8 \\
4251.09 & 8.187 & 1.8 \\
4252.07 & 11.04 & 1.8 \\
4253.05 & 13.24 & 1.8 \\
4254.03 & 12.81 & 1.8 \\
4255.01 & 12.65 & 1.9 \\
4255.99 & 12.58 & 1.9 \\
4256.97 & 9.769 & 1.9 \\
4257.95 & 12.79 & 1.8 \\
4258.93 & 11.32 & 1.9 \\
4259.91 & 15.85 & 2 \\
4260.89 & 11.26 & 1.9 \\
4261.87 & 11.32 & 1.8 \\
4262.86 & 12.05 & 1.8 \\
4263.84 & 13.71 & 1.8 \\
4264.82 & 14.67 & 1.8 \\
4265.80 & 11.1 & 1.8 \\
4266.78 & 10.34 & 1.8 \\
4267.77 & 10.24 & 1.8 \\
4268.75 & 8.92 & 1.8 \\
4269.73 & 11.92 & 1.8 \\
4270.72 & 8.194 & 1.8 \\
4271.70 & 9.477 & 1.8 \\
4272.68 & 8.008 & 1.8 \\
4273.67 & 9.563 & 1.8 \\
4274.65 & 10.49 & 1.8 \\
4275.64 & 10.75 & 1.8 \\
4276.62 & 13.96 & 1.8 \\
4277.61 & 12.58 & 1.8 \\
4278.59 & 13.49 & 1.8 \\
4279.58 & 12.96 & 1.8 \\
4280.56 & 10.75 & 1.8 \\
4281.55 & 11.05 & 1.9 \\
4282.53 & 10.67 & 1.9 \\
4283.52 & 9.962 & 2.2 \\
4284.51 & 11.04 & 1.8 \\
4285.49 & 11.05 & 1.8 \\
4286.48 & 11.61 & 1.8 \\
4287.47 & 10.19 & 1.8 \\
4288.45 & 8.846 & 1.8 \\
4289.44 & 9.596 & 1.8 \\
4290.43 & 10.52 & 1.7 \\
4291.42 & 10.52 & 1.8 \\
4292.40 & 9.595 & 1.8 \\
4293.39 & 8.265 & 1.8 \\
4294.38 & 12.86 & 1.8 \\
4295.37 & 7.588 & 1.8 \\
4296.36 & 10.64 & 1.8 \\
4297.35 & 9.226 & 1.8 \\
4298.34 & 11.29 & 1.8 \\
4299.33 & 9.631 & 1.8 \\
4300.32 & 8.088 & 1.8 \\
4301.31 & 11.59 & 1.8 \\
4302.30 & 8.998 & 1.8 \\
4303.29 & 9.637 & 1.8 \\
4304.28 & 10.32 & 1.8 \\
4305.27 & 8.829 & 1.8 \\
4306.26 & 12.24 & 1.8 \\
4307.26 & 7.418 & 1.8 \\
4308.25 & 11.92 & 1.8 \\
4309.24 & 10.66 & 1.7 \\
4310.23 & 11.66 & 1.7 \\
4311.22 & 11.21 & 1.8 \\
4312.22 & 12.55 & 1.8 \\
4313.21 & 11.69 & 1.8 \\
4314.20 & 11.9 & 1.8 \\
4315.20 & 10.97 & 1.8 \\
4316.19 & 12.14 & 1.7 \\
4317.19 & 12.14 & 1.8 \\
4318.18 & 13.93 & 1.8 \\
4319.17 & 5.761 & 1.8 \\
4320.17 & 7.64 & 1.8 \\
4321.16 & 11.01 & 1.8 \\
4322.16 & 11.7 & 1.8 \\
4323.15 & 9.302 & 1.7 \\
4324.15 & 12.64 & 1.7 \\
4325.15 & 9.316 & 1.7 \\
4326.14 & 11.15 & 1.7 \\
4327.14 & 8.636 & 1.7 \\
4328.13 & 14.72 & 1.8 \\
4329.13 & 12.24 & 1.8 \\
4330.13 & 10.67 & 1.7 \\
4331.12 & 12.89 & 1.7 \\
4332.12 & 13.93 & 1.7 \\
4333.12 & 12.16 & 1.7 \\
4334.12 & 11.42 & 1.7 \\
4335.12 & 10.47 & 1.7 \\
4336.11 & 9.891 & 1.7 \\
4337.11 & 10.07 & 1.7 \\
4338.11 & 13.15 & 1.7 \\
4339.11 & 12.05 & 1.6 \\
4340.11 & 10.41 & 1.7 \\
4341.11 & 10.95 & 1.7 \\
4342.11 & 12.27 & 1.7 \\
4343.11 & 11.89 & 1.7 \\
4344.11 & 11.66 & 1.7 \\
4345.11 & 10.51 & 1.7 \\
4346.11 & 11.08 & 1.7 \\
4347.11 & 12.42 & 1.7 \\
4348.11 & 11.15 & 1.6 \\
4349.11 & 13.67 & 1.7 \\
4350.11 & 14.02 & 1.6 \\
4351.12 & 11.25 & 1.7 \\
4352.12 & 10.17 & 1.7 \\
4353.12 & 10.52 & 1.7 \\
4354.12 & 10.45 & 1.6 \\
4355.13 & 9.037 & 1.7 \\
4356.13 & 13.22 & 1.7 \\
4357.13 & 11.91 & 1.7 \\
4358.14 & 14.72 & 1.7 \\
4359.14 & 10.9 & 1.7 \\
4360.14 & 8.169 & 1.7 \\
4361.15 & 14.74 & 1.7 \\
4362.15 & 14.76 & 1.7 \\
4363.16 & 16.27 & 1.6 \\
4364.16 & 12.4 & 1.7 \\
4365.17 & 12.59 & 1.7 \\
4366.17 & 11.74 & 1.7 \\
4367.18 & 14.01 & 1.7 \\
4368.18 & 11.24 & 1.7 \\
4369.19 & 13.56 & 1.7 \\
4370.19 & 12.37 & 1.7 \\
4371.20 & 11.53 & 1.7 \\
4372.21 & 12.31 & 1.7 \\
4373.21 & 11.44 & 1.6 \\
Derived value 2.1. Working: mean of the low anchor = 11.4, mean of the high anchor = 10.9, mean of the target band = 10.4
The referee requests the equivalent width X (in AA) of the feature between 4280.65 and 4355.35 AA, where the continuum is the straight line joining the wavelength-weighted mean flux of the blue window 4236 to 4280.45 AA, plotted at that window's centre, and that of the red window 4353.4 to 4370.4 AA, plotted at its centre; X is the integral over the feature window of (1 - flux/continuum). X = 6.9 AA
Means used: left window 11.3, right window 12.5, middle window 10.9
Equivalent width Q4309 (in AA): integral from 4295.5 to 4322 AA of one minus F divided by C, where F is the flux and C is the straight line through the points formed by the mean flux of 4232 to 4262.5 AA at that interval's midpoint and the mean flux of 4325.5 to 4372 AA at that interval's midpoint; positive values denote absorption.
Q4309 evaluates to 2.9 AA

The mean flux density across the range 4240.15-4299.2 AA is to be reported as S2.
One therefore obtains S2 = 11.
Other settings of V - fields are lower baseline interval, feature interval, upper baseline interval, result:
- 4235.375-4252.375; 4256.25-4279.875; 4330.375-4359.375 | -0.8 AA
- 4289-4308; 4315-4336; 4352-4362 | -1.0 AA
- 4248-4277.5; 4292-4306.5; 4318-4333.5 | 1.7 AA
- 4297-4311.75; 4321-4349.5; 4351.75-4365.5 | -0.5 AA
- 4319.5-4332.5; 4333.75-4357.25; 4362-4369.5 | 1.5 AA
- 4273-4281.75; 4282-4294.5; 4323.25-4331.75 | 1.4 AA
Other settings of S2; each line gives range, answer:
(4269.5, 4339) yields 10.8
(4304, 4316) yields 11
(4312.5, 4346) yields 11.3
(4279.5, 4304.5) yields 10.2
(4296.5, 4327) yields 10.5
